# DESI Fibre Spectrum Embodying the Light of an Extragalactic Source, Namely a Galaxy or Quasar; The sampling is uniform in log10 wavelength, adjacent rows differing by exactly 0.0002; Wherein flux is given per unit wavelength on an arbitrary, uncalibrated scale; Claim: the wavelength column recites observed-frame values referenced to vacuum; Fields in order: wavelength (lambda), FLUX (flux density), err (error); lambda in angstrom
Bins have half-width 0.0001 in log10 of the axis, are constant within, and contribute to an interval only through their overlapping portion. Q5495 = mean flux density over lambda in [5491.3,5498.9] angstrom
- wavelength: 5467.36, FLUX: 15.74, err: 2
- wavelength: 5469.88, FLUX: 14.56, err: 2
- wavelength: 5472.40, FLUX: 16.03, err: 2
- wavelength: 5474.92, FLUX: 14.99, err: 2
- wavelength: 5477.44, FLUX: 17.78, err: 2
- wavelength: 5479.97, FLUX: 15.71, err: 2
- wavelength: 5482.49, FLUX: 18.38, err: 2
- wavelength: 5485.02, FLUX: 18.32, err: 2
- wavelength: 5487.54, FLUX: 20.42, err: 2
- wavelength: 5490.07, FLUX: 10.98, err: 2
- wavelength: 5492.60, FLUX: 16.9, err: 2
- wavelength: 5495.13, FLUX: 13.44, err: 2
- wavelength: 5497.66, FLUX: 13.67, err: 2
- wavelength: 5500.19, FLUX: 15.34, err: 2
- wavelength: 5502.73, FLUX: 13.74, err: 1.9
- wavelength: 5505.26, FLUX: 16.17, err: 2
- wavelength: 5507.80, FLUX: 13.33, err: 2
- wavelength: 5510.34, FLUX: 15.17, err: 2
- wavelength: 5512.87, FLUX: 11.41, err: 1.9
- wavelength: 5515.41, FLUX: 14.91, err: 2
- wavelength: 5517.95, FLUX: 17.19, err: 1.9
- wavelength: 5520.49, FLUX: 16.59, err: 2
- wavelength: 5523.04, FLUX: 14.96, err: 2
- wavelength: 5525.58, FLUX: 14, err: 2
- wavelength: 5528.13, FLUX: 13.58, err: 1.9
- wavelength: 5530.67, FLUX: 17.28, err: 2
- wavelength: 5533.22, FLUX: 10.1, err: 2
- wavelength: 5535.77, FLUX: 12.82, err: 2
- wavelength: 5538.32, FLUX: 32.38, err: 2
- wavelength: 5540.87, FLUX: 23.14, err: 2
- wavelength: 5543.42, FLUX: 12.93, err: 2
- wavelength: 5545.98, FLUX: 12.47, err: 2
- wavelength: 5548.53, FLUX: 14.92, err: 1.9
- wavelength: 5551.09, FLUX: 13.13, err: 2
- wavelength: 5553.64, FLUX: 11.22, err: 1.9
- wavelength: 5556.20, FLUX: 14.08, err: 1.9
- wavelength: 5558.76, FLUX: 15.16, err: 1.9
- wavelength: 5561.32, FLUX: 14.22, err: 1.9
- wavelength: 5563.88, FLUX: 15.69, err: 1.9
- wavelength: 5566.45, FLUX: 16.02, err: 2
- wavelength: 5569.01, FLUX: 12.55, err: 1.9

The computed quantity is 14.7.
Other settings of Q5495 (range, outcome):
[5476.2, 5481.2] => 16.7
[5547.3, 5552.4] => 14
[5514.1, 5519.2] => 16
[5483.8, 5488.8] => 19.4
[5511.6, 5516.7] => 13.2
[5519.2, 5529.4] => 14.8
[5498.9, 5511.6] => 14.7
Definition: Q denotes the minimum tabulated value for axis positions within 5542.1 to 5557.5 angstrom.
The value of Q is 11.22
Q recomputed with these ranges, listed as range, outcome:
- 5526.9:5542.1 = 10.1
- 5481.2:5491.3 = 10.98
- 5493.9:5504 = 13.44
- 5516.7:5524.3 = 14.96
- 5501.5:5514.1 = 11.41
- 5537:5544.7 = 12.93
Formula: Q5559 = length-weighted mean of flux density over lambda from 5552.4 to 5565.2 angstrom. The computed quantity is 14.1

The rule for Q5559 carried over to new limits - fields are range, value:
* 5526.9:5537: 13.5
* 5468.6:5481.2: 15.8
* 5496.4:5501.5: 14.5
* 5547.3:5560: 13.7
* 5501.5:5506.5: 15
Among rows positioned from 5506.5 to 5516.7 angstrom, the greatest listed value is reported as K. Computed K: 15.17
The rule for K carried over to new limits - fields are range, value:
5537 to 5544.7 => 32.38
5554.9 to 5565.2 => 15.69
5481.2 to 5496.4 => 20.42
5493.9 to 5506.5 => 16.17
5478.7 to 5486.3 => 18.38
